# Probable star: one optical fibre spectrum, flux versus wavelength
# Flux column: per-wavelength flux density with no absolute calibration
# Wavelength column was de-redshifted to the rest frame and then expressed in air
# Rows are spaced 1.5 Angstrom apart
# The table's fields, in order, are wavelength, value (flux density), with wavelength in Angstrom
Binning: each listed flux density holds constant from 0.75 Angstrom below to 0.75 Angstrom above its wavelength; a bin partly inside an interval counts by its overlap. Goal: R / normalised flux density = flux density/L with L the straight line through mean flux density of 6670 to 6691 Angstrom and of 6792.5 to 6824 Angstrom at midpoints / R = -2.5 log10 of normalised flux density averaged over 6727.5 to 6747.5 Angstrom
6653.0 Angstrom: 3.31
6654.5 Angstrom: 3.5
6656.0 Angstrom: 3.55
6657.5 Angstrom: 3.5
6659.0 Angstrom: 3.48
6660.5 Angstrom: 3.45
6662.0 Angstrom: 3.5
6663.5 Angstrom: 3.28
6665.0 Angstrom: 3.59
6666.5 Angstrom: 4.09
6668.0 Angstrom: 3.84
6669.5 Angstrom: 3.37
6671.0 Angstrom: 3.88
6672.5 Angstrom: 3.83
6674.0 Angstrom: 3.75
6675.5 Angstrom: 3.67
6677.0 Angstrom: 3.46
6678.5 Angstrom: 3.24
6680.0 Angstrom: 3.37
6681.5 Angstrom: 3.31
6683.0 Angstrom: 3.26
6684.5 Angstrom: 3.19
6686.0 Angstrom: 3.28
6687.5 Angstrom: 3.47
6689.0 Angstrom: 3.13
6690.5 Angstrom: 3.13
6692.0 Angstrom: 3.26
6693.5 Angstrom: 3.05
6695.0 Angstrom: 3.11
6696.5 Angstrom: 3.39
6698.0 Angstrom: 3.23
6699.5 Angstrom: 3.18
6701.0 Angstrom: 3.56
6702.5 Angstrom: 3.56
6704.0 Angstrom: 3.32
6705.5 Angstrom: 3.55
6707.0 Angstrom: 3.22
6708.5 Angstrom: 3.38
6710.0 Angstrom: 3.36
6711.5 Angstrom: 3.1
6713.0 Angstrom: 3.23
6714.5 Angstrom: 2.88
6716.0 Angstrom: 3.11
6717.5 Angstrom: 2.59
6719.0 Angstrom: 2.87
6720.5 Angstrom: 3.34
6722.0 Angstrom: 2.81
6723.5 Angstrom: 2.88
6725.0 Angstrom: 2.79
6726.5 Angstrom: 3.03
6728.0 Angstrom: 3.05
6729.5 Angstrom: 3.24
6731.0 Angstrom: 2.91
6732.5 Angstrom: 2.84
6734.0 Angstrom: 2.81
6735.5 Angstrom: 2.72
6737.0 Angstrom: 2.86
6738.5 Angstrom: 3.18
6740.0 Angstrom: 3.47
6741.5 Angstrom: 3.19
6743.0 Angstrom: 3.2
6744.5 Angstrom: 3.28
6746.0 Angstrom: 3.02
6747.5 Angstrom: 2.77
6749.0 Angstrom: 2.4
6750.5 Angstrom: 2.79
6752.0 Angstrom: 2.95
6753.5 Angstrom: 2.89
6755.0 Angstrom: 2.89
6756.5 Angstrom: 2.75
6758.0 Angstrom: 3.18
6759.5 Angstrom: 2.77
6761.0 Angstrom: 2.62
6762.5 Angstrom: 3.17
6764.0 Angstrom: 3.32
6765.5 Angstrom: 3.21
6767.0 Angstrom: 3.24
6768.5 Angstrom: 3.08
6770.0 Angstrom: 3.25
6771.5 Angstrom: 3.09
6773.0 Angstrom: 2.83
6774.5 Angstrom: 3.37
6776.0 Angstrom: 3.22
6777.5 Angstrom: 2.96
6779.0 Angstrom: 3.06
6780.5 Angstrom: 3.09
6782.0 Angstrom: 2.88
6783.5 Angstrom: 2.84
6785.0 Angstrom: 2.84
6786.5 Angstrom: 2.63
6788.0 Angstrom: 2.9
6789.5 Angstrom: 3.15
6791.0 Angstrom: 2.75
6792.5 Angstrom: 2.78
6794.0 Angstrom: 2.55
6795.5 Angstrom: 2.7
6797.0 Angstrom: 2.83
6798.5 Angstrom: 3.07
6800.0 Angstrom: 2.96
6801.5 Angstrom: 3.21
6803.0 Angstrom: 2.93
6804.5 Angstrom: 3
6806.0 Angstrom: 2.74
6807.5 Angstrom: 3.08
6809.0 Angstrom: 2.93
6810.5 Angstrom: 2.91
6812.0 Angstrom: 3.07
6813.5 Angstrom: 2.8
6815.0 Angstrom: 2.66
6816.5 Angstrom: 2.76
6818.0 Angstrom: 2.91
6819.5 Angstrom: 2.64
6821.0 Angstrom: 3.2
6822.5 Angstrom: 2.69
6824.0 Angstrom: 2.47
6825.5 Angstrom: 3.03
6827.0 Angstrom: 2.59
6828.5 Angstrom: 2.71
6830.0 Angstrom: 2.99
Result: 0.05 mag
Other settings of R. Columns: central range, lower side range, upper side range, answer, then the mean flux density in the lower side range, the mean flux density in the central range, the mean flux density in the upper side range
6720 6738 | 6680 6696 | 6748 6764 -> 0.03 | 3.23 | 2.94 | 2.86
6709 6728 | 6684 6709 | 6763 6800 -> 0.07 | 3.29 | 3.01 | 2.99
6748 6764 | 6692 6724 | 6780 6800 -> 0.05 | 3.18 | 2.86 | 2.85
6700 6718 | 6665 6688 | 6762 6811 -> 0.04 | 3.54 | 3.25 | 2.99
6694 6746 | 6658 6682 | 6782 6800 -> 0.05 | 3.57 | 3.12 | 2.83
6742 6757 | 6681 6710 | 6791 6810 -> 0.07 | 3.3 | 2.9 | 2.89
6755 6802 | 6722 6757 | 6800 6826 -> -0.02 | 2.95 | 2.97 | 2.88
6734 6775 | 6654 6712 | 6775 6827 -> 0.03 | 3.42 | 3.01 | 2.89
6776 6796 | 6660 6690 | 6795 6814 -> 0.06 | 3.5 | 2.87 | 2.95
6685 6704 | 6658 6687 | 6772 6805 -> 0.04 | 3.52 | 3.28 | 2.93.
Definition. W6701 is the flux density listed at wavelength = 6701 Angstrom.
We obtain 3.56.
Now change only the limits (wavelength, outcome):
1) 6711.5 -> 3.1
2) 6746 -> 3.02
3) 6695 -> 3.11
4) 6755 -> 2.89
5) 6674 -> 3.75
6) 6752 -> 2.95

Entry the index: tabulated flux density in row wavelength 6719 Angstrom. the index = 2.87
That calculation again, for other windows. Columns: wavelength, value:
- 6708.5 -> 3.38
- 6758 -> 3.18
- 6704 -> 3.32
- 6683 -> 3.26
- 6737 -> 2.86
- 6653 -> 3.31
